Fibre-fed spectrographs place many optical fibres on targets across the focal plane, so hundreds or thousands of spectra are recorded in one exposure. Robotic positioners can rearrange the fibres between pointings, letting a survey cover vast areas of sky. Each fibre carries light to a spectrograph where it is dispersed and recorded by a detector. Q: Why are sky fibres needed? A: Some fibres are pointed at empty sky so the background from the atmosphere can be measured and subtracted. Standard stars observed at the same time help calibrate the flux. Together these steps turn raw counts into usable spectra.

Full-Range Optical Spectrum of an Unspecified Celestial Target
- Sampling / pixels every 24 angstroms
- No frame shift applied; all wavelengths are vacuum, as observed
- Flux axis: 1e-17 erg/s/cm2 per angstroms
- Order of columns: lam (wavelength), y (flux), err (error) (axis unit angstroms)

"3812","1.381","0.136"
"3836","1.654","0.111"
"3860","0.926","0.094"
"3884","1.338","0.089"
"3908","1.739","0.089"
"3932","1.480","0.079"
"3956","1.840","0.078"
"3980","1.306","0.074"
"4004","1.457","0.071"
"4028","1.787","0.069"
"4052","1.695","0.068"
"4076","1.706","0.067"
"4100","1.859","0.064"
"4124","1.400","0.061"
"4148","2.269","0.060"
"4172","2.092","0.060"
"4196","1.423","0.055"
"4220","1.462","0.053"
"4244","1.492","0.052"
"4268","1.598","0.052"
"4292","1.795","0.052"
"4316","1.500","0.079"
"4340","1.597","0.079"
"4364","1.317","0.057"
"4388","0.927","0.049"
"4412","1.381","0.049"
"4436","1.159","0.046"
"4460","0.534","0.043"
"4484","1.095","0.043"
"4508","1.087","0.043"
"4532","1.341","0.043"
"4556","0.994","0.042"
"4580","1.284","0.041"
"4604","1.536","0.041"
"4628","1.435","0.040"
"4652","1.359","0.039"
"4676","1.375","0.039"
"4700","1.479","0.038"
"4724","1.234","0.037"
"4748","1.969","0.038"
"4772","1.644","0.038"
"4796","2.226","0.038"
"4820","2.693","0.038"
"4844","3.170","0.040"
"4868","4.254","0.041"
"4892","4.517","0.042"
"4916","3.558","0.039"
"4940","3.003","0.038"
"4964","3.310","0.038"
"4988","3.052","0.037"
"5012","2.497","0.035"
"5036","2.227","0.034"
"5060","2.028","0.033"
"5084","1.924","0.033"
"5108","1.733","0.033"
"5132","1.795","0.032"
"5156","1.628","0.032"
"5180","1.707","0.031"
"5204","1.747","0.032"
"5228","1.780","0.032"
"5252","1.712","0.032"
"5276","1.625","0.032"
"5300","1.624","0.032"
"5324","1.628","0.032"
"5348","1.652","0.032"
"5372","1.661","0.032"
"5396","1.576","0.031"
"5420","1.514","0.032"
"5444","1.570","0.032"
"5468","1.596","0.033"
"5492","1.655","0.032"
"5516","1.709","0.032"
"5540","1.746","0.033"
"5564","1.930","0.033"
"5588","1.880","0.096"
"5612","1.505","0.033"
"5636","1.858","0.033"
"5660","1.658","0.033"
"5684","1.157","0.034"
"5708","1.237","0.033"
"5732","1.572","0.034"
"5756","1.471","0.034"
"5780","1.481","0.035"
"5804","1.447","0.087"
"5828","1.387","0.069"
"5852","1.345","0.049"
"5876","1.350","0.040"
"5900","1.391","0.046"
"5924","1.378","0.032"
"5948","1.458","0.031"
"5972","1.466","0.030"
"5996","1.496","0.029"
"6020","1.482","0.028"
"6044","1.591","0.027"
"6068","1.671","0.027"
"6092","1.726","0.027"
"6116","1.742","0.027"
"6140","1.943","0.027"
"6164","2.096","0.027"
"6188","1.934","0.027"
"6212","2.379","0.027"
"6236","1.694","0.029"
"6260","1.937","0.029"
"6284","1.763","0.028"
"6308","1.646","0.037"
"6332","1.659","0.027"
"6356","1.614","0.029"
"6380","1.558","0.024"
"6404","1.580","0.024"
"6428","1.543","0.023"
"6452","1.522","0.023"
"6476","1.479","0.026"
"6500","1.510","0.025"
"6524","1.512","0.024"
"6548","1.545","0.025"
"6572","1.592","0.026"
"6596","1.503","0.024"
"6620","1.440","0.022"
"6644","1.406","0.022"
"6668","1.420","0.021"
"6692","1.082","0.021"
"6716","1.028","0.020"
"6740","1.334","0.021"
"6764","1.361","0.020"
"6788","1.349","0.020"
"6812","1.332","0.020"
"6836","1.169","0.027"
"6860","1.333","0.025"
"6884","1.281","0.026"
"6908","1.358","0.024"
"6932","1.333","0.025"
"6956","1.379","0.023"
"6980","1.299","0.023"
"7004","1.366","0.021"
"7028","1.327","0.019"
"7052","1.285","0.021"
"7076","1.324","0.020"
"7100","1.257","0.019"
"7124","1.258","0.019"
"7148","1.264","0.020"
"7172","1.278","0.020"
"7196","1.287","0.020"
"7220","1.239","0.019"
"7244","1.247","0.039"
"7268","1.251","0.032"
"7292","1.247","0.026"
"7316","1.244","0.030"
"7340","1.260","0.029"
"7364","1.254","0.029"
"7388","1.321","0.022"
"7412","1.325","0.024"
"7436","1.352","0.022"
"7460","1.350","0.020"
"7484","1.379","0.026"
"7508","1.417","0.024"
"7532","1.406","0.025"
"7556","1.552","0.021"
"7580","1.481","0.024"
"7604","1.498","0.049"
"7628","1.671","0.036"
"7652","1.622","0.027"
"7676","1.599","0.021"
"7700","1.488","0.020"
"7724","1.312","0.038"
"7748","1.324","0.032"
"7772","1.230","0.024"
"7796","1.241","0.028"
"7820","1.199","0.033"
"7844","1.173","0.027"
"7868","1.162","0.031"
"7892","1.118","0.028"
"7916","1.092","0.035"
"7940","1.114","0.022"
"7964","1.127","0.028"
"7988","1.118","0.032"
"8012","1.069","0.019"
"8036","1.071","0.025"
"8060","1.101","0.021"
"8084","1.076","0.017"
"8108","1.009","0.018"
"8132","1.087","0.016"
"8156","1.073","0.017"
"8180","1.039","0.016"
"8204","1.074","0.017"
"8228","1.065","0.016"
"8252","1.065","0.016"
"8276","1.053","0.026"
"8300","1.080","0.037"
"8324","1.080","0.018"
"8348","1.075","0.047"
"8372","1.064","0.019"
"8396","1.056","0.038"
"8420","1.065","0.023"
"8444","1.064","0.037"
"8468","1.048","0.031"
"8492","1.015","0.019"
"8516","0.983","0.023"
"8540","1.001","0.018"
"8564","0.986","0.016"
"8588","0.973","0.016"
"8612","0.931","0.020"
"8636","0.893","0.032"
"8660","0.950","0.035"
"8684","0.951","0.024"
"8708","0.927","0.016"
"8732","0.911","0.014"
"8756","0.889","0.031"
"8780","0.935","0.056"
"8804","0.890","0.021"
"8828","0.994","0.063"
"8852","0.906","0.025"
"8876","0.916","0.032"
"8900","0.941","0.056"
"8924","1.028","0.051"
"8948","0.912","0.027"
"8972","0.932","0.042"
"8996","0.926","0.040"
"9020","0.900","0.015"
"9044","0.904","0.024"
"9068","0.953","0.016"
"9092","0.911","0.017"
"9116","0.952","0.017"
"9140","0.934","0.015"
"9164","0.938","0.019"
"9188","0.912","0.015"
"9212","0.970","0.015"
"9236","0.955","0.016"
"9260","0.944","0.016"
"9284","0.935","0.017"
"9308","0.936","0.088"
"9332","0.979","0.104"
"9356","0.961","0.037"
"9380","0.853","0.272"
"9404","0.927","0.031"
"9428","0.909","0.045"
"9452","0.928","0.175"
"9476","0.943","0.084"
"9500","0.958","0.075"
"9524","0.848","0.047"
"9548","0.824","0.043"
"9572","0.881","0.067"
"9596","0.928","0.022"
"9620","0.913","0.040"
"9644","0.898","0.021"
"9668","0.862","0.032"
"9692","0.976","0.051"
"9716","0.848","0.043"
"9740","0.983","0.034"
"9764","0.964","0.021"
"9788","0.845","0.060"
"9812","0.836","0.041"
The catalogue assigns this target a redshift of 2.980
